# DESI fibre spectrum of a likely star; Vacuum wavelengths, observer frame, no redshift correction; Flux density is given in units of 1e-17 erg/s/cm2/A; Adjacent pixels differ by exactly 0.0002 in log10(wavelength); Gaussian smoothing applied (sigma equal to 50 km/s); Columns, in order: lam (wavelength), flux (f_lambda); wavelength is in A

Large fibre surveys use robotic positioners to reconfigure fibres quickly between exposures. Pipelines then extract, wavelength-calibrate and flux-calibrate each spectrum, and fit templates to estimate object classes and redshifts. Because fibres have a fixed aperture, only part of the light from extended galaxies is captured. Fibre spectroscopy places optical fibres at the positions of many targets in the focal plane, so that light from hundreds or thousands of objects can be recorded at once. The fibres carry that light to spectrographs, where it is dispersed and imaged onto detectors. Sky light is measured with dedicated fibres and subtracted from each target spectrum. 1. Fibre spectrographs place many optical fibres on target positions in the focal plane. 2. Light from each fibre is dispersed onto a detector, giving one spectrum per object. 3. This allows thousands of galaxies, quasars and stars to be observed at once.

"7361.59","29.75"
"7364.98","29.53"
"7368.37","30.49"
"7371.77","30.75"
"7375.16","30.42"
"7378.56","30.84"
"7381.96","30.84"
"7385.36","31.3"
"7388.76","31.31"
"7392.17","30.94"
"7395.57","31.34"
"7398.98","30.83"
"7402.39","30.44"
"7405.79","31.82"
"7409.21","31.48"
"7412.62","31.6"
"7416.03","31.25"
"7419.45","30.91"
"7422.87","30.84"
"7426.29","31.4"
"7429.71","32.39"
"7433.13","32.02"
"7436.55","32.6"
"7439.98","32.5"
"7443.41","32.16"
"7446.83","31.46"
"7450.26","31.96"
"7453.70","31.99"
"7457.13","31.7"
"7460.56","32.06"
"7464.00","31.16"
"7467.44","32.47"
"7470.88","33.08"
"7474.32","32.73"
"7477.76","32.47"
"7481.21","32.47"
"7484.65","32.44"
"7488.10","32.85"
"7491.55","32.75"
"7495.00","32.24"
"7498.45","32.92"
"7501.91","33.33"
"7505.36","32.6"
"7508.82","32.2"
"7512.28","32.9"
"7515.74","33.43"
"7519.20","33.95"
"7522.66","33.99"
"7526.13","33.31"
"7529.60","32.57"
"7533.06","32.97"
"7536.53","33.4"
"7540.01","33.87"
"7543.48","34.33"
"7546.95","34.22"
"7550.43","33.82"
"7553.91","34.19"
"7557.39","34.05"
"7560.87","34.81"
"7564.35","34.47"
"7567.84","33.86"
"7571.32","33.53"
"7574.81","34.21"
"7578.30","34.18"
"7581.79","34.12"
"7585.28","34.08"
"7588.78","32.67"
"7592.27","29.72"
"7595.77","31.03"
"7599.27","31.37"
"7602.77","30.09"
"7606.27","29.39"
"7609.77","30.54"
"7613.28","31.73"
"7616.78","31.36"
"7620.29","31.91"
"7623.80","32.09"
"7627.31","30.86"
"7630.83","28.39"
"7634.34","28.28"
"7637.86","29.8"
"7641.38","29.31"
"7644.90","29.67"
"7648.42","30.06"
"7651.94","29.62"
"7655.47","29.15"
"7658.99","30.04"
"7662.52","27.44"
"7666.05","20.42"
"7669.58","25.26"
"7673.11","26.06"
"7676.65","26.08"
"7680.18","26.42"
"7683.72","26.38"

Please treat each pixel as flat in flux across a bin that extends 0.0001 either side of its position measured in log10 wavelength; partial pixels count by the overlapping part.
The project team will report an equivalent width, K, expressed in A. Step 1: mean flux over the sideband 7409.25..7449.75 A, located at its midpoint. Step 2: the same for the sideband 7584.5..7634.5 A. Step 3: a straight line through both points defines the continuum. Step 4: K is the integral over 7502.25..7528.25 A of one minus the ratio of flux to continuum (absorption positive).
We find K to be -1.5 A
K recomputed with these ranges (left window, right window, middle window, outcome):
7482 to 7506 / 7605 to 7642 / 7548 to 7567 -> -1.6 A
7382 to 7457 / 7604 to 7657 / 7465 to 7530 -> -3.9 A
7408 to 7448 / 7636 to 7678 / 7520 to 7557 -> -4.8 A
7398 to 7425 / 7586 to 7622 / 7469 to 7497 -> -1.4 A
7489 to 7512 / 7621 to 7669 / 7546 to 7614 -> -4.9 A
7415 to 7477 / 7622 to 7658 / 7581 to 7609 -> -1.1 A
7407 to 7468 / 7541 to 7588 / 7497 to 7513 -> 0.1 A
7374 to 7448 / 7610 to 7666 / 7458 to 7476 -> -0.7 A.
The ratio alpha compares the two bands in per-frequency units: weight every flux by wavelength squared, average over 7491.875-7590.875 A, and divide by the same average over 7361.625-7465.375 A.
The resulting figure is 1.1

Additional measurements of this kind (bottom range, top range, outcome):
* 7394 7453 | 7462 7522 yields 1.06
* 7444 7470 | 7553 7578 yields 1.10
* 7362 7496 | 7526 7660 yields 1.06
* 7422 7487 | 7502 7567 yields 1.07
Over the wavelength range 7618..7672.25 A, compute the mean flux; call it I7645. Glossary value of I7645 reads 28.8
